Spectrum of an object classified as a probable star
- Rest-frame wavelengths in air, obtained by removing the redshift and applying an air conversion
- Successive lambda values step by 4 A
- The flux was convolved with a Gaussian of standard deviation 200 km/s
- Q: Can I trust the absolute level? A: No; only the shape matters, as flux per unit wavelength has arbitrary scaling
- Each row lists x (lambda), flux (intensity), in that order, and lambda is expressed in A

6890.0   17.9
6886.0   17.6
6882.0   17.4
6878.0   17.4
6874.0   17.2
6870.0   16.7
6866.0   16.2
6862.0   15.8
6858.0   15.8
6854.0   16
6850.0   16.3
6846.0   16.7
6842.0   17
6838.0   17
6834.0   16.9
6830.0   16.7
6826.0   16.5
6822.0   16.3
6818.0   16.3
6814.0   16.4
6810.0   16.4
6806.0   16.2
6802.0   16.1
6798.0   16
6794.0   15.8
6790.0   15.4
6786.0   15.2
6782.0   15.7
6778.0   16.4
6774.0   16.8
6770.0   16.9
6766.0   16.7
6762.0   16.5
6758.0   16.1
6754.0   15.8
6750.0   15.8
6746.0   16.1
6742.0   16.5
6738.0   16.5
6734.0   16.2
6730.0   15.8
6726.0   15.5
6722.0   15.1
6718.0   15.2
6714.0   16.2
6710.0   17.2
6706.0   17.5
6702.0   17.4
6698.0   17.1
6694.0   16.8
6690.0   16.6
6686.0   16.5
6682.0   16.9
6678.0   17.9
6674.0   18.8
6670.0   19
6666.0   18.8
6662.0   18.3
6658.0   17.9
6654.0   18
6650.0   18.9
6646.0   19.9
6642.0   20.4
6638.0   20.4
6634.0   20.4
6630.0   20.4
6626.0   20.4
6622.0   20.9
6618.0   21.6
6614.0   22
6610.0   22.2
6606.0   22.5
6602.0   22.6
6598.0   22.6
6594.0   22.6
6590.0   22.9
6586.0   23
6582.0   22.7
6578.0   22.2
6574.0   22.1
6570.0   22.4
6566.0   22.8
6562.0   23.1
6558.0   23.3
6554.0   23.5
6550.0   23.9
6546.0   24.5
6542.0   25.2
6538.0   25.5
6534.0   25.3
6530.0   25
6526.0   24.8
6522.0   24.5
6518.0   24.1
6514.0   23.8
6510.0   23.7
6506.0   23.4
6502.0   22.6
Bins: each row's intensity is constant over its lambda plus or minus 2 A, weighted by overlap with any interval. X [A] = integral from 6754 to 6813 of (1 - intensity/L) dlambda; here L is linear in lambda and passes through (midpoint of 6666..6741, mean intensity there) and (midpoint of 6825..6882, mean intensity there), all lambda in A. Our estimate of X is 2.0 A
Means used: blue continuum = 16.8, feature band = 16.1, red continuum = 16.6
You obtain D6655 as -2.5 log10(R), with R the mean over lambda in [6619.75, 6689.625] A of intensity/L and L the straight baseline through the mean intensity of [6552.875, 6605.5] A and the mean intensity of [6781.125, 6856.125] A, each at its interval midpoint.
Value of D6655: 0.09 mag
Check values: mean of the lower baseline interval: 22.7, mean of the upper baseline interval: 16.3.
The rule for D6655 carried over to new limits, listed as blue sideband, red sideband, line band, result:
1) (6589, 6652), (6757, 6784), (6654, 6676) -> 0.075 mag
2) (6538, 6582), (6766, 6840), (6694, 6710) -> 0.118 mag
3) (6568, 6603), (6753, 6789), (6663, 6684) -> 0.074 mag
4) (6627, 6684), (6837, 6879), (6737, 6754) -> 0.112 mag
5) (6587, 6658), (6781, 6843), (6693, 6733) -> 0.148 mag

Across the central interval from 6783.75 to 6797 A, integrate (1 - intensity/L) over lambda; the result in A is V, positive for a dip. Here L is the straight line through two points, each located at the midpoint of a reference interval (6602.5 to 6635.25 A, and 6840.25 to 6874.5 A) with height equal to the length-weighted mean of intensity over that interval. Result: 1.7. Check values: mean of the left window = 21.4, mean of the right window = 16.4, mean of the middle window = 15.5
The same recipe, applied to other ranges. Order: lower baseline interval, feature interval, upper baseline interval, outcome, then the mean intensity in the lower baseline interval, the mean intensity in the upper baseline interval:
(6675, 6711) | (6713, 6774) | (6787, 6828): 2.2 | 17.1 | 16.1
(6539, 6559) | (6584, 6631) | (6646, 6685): -1.7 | 24.2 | 18.3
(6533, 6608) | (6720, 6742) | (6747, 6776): 2.0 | 23.3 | 16.4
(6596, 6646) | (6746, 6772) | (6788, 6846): 2.2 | 21.3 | 16.4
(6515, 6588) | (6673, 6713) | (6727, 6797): 3.0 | 23.8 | 16.1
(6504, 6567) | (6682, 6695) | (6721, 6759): 1.0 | 24.2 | 16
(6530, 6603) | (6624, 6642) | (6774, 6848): 0.9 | 23.4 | 16.3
